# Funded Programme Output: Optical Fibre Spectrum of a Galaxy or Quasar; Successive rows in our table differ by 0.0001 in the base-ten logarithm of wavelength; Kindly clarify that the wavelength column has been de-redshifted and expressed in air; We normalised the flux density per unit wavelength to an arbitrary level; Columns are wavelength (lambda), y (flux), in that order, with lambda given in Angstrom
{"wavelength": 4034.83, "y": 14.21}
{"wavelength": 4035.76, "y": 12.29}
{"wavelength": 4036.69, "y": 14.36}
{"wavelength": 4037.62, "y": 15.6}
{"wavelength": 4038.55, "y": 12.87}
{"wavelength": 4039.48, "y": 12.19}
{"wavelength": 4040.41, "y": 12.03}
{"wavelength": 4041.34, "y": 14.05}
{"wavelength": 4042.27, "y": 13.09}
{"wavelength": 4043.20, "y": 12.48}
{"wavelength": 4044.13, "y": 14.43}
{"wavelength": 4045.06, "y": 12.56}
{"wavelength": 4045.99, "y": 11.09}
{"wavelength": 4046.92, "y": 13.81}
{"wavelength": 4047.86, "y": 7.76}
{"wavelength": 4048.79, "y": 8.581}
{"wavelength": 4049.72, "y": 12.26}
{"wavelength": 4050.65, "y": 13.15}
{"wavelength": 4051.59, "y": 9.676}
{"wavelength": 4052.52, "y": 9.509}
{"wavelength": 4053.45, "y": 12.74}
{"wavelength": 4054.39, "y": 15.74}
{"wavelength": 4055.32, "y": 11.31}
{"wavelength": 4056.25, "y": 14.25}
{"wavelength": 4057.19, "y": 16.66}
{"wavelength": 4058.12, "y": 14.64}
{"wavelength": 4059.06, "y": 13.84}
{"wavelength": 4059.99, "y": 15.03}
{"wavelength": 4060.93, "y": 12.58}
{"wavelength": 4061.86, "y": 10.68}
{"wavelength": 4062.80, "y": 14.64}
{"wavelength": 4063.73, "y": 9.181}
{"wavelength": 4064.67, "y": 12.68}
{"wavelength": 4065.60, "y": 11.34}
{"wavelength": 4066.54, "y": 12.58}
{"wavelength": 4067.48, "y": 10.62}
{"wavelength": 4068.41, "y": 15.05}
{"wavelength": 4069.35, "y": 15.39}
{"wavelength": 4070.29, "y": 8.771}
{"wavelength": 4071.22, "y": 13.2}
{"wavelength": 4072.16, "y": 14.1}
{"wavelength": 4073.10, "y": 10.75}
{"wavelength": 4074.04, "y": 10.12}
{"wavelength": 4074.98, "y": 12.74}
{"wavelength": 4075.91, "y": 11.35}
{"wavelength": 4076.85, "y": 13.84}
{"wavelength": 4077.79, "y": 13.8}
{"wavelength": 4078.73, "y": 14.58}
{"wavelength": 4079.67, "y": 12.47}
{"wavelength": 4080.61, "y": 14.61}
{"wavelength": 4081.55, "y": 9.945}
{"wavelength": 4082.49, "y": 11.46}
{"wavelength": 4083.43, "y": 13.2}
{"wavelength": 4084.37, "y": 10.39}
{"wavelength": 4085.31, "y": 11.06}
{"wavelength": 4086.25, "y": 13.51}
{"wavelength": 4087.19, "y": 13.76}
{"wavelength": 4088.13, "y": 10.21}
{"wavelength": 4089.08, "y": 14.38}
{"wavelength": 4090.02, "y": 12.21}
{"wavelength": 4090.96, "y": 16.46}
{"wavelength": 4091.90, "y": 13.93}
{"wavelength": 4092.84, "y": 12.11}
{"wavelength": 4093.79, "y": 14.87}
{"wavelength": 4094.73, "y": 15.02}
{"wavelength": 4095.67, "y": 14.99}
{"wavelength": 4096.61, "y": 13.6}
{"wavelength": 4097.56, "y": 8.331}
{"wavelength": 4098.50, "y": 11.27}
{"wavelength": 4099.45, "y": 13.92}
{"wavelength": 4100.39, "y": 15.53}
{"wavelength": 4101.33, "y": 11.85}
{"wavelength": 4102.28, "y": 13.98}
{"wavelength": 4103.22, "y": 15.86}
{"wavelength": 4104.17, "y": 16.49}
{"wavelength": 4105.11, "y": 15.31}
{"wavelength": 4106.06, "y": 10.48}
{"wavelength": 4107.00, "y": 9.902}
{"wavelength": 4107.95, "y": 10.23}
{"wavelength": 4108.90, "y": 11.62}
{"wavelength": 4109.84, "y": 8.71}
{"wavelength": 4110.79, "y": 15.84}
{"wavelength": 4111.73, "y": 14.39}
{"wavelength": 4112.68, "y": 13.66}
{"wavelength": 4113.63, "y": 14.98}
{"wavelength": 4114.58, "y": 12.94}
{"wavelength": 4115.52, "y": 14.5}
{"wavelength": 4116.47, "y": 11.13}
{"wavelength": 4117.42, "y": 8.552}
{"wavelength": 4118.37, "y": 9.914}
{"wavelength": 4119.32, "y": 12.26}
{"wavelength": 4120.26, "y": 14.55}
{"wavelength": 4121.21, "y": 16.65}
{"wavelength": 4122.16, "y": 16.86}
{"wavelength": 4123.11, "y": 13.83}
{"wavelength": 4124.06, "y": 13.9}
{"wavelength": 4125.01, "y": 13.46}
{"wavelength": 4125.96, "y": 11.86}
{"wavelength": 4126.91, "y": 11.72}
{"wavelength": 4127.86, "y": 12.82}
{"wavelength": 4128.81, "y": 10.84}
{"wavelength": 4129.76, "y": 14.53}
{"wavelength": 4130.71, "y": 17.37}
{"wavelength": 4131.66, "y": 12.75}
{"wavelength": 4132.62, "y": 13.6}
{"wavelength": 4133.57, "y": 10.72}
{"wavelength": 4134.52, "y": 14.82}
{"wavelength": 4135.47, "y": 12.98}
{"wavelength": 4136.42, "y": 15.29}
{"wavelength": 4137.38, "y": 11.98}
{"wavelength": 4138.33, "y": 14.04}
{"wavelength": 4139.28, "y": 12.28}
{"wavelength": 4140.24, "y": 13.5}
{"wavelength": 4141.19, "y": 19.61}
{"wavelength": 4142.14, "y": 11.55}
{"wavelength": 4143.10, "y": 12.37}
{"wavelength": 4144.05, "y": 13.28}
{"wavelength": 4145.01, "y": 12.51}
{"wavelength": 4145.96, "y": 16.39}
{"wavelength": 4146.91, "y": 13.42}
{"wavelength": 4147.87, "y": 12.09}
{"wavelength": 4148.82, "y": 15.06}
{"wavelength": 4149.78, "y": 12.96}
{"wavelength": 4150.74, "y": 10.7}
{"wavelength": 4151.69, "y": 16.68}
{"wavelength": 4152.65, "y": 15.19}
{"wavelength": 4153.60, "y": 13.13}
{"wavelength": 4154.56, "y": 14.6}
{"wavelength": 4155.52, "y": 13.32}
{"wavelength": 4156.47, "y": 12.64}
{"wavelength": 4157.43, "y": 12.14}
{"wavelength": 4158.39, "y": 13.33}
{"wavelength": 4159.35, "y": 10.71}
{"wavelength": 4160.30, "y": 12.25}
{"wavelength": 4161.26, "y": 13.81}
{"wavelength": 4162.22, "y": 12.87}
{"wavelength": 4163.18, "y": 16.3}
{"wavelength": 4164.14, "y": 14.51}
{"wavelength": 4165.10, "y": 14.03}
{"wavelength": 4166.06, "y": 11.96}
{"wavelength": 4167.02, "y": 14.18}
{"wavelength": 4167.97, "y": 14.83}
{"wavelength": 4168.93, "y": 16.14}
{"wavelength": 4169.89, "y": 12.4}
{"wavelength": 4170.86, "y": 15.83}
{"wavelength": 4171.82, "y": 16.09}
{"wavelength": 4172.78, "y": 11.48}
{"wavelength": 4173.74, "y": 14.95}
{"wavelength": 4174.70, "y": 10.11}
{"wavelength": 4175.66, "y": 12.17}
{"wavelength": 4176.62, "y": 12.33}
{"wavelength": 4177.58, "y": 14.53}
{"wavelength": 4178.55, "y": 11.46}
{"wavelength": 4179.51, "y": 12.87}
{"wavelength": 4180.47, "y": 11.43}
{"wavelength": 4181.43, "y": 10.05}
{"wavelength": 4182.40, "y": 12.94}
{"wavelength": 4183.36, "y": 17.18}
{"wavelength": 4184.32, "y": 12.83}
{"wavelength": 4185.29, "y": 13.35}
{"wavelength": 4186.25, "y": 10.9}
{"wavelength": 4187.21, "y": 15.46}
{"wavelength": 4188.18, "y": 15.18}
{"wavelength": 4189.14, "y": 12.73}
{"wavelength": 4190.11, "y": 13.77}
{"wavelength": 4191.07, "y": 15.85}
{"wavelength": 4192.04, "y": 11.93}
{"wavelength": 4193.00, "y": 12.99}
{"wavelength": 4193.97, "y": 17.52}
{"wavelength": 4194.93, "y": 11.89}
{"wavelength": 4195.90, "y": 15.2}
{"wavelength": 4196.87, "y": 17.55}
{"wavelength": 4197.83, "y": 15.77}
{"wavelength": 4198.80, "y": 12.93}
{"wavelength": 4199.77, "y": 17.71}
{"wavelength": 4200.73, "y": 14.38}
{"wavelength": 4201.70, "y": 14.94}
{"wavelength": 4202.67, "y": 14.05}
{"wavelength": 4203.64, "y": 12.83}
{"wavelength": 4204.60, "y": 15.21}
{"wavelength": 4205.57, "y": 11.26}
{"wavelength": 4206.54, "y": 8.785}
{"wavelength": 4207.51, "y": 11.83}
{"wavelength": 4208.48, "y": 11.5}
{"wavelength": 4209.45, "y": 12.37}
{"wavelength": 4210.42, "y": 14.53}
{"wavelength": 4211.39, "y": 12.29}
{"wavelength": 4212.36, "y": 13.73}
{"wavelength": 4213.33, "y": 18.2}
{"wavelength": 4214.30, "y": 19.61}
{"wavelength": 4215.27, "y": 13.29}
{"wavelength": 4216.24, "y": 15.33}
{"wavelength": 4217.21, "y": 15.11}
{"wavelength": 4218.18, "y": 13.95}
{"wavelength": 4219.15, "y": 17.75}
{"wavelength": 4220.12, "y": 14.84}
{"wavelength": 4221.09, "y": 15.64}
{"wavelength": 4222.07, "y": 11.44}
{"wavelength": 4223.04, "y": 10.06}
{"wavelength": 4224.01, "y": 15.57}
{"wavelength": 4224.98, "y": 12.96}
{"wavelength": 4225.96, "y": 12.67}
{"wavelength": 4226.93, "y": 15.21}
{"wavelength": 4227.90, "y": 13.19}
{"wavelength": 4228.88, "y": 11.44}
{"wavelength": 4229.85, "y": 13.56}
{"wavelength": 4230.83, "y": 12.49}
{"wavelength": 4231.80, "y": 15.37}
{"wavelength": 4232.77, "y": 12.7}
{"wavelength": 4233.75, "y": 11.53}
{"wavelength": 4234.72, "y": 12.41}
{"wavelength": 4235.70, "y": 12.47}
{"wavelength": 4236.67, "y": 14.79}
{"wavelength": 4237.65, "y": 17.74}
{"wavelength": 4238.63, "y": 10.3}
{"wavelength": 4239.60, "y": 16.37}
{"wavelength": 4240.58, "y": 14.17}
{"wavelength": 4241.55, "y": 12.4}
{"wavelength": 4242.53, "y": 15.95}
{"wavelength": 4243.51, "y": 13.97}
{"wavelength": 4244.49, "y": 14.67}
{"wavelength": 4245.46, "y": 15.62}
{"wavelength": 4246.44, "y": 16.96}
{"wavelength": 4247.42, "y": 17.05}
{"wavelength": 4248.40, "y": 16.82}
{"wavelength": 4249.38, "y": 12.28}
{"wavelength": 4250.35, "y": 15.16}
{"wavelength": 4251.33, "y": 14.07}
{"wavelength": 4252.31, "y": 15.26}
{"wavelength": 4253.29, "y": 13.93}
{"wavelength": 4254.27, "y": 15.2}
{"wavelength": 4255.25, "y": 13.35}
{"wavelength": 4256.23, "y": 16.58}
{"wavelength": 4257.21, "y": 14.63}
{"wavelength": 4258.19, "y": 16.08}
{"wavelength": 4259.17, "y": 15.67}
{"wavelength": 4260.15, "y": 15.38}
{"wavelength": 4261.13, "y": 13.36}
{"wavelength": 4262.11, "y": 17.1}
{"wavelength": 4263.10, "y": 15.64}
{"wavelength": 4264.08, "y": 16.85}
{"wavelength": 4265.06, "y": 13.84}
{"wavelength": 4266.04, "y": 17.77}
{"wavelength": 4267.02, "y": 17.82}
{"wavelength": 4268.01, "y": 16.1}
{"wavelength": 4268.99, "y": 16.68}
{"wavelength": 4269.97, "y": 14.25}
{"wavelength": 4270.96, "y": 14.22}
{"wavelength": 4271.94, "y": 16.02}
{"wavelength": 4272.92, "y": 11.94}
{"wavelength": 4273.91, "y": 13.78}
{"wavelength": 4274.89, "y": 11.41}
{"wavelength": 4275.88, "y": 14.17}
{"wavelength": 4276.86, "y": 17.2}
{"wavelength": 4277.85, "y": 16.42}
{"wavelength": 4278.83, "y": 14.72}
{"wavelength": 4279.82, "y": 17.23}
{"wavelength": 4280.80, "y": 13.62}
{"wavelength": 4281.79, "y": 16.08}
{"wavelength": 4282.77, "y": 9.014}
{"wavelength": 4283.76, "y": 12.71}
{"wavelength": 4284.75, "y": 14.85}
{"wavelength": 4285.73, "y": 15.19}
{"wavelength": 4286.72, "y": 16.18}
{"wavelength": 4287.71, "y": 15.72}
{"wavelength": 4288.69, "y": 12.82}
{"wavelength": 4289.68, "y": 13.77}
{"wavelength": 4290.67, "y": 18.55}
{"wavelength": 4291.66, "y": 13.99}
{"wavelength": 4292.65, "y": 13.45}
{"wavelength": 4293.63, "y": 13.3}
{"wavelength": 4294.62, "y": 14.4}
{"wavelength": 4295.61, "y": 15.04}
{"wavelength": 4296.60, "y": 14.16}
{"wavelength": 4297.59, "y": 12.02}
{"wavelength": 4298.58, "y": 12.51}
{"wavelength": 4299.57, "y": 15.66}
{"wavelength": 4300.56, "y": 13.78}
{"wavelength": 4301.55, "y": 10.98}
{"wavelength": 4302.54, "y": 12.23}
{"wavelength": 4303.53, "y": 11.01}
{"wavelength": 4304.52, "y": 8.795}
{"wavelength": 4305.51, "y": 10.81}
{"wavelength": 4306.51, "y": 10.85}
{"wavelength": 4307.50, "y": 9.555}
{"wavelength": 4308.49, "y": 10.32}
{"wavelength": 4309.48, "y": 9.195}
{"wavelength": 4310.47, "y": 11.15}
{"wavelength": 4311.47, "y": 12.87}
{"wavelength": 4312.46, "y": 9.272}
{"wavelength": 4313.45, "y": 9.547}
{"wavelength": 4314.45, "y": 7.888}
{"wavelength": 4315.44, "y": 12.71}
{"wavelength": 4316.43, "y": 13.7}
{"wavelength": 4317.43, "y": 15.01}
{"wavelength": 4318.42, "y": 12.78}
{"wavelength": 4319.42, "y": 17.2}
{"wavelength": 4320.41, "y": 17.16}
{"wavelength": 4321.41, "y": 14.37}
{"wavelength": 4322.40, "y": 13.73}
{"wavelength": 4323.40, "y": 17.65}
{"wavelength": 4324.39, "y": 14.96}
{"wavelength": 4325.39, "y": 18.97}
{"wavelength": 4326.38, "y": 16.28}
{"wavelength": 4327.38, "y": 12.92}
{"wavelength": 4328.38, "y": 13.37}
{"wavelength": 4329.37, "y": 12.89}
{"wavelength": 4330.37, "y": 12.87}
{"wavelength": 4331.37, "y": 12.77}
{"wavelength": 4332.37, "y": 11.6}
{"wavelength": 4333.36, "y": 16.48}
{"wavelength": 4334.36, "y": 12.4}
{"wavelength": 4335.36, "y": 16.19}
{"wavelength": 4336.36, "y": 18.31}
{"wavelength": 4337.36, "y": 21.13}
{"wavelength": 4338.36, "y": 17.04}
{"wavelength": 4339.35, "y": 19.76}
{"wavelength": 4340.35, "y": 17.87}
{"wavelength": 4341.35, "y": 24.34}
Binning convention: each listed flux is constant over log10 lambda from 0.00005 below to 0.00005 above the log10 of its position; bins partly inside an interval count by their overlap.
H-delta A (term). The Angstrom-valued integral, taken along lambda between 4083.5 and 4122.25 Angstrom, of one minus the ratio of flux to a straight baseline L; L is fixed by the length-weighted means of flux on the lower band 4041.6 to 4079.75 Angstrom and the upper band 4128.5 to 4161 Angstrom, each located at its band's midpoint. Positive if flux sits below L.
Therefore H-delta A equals -0.08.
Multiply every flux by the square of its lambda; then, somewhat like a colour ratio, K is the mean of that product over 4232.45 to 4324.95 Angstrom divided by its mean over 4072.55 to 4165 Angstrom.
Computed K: 1.15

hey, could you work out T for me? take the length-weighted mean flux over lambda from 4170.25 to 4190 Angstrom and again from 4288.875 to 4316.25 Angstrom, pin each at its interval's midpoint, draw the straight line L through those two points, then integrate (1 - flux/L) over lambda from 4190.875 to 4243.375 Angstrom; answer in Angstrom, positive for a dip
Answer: -4.47 Angstrom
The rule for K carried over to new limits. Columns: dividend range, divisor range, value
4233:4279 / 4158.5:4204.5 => 1.12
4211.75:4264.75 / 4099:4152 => 1.15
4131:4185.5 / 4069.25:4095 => 1.10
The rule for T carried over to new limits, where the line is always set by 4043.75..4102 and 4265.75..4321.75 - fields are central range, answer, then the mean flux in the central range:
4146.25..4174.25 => -1.54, 13.7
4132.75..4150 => -0.91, 13.6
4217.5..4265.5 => -3.88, 14.4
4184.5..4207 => -1.44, 14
